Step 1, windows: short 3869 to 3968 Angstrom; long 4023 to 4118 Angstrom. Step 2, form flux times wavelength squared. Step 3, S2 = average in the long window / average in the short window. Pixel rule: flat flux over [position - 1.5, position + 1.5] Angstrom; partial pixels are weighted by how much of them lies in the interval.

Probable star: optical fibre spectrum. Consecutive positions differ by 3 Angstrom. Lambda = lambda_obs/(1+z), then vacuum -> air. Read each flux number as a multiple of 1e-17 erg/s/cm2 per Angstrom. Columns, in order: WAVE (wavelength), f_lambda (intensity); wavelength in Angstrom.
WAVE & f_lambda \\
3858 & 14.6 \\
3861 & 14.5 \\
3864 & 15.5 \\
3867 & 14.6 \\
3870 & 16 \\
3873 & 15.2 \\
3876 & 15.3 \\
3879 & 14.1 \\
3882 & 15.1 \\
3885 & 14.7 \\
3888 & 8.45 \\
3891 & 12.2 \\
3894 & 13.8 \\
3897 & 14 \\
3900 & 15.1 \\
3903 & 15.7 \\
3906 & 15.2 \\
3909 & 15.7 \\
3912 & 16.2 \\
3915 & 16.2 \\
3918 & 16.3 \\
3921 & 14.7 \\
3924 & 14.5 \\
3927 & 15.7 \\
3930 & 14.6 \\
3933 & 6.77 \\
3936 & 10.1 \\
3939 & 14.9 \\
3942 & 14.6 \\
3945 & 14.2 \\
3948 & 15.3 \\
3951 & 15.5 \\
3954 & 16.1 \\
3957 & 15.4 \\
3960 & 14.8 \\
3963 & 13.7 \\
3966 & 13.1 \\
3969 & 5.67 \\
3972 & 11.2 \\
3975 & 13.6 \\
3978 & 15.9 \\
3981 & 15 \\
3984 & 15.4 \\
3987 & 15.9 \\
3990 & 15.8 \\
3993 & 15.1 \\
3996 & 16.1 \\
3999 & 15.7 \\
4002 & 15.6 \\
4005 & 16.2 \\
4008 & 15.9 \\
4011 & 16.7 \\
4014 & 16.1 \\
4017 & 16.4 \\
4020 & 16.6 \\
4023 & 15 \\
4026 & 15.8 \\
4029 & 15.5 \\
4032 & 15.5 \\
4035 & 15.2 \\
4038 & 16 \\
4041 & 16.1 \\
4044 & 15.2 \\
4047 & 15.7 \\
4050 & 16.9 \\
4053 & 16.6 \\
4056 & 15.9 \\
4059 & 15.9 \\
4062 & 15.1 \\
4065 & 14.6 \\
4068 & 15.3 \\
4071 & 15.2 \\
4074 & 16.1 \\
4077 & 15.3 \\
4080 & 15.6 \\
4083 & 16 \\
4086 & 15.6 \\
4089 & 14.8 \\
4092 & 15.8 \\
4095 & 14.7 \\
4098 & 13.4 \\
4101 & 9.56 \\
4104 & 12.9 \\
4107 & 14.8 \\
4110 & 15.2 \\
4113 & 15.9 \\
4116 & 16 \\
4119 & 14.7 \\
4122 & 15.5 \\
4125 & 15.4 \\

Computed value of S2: 1.15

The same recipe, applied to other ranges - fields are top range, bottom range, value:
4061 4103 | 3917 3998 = 1.12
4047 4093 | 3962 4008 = 1.14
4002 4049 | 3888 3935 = 1.18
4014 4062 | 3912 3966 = 1.16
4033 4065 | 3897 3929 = 1.10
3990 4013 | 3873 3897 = 1.25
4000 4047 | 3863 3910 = 1.18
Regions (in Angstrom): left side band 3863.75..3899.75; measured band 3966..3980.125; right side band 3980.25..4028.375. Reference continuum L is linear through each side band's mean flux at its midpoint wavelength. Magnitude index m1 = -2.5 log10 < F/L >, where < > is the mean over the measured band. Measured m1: 0.28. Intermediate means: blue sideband 14.1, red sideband 15.8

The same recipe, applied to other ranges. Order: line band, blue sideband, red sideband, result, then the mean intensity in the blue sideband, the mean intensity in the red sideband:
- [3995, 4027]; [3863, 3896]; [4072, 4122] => -0.11 mag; 14.1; 14.8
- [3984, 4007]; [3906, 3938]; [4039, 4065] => -0.05 mag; 14.1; 15.9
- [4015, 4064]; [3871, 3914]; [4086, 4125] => -0.10 mag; 14.4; 14.5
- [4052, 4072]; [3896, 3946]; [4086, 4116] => -0.09 mag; 14.4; 14.3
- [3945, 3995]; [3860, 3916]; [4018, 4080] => 0.07 mag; 14.6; 15.7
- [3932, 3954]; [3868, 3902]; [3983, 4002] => 0.12 mag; 14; 15.7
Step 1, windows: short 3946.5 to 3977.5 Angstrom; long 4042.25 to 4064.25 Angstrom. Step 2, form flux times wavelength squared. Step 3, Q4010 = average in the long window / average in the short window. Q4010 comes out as 1.23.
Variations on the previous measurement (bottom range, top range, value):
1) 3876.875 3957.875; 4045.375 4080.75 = 1.18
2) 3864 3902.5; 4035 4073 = 1.21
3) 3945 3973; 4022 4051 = 1.21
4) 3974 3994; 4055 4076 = 1.05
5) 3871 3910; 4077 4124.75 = 1.15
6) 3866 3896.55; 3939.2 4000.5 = 1.08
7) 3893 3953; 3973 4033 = 1.13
